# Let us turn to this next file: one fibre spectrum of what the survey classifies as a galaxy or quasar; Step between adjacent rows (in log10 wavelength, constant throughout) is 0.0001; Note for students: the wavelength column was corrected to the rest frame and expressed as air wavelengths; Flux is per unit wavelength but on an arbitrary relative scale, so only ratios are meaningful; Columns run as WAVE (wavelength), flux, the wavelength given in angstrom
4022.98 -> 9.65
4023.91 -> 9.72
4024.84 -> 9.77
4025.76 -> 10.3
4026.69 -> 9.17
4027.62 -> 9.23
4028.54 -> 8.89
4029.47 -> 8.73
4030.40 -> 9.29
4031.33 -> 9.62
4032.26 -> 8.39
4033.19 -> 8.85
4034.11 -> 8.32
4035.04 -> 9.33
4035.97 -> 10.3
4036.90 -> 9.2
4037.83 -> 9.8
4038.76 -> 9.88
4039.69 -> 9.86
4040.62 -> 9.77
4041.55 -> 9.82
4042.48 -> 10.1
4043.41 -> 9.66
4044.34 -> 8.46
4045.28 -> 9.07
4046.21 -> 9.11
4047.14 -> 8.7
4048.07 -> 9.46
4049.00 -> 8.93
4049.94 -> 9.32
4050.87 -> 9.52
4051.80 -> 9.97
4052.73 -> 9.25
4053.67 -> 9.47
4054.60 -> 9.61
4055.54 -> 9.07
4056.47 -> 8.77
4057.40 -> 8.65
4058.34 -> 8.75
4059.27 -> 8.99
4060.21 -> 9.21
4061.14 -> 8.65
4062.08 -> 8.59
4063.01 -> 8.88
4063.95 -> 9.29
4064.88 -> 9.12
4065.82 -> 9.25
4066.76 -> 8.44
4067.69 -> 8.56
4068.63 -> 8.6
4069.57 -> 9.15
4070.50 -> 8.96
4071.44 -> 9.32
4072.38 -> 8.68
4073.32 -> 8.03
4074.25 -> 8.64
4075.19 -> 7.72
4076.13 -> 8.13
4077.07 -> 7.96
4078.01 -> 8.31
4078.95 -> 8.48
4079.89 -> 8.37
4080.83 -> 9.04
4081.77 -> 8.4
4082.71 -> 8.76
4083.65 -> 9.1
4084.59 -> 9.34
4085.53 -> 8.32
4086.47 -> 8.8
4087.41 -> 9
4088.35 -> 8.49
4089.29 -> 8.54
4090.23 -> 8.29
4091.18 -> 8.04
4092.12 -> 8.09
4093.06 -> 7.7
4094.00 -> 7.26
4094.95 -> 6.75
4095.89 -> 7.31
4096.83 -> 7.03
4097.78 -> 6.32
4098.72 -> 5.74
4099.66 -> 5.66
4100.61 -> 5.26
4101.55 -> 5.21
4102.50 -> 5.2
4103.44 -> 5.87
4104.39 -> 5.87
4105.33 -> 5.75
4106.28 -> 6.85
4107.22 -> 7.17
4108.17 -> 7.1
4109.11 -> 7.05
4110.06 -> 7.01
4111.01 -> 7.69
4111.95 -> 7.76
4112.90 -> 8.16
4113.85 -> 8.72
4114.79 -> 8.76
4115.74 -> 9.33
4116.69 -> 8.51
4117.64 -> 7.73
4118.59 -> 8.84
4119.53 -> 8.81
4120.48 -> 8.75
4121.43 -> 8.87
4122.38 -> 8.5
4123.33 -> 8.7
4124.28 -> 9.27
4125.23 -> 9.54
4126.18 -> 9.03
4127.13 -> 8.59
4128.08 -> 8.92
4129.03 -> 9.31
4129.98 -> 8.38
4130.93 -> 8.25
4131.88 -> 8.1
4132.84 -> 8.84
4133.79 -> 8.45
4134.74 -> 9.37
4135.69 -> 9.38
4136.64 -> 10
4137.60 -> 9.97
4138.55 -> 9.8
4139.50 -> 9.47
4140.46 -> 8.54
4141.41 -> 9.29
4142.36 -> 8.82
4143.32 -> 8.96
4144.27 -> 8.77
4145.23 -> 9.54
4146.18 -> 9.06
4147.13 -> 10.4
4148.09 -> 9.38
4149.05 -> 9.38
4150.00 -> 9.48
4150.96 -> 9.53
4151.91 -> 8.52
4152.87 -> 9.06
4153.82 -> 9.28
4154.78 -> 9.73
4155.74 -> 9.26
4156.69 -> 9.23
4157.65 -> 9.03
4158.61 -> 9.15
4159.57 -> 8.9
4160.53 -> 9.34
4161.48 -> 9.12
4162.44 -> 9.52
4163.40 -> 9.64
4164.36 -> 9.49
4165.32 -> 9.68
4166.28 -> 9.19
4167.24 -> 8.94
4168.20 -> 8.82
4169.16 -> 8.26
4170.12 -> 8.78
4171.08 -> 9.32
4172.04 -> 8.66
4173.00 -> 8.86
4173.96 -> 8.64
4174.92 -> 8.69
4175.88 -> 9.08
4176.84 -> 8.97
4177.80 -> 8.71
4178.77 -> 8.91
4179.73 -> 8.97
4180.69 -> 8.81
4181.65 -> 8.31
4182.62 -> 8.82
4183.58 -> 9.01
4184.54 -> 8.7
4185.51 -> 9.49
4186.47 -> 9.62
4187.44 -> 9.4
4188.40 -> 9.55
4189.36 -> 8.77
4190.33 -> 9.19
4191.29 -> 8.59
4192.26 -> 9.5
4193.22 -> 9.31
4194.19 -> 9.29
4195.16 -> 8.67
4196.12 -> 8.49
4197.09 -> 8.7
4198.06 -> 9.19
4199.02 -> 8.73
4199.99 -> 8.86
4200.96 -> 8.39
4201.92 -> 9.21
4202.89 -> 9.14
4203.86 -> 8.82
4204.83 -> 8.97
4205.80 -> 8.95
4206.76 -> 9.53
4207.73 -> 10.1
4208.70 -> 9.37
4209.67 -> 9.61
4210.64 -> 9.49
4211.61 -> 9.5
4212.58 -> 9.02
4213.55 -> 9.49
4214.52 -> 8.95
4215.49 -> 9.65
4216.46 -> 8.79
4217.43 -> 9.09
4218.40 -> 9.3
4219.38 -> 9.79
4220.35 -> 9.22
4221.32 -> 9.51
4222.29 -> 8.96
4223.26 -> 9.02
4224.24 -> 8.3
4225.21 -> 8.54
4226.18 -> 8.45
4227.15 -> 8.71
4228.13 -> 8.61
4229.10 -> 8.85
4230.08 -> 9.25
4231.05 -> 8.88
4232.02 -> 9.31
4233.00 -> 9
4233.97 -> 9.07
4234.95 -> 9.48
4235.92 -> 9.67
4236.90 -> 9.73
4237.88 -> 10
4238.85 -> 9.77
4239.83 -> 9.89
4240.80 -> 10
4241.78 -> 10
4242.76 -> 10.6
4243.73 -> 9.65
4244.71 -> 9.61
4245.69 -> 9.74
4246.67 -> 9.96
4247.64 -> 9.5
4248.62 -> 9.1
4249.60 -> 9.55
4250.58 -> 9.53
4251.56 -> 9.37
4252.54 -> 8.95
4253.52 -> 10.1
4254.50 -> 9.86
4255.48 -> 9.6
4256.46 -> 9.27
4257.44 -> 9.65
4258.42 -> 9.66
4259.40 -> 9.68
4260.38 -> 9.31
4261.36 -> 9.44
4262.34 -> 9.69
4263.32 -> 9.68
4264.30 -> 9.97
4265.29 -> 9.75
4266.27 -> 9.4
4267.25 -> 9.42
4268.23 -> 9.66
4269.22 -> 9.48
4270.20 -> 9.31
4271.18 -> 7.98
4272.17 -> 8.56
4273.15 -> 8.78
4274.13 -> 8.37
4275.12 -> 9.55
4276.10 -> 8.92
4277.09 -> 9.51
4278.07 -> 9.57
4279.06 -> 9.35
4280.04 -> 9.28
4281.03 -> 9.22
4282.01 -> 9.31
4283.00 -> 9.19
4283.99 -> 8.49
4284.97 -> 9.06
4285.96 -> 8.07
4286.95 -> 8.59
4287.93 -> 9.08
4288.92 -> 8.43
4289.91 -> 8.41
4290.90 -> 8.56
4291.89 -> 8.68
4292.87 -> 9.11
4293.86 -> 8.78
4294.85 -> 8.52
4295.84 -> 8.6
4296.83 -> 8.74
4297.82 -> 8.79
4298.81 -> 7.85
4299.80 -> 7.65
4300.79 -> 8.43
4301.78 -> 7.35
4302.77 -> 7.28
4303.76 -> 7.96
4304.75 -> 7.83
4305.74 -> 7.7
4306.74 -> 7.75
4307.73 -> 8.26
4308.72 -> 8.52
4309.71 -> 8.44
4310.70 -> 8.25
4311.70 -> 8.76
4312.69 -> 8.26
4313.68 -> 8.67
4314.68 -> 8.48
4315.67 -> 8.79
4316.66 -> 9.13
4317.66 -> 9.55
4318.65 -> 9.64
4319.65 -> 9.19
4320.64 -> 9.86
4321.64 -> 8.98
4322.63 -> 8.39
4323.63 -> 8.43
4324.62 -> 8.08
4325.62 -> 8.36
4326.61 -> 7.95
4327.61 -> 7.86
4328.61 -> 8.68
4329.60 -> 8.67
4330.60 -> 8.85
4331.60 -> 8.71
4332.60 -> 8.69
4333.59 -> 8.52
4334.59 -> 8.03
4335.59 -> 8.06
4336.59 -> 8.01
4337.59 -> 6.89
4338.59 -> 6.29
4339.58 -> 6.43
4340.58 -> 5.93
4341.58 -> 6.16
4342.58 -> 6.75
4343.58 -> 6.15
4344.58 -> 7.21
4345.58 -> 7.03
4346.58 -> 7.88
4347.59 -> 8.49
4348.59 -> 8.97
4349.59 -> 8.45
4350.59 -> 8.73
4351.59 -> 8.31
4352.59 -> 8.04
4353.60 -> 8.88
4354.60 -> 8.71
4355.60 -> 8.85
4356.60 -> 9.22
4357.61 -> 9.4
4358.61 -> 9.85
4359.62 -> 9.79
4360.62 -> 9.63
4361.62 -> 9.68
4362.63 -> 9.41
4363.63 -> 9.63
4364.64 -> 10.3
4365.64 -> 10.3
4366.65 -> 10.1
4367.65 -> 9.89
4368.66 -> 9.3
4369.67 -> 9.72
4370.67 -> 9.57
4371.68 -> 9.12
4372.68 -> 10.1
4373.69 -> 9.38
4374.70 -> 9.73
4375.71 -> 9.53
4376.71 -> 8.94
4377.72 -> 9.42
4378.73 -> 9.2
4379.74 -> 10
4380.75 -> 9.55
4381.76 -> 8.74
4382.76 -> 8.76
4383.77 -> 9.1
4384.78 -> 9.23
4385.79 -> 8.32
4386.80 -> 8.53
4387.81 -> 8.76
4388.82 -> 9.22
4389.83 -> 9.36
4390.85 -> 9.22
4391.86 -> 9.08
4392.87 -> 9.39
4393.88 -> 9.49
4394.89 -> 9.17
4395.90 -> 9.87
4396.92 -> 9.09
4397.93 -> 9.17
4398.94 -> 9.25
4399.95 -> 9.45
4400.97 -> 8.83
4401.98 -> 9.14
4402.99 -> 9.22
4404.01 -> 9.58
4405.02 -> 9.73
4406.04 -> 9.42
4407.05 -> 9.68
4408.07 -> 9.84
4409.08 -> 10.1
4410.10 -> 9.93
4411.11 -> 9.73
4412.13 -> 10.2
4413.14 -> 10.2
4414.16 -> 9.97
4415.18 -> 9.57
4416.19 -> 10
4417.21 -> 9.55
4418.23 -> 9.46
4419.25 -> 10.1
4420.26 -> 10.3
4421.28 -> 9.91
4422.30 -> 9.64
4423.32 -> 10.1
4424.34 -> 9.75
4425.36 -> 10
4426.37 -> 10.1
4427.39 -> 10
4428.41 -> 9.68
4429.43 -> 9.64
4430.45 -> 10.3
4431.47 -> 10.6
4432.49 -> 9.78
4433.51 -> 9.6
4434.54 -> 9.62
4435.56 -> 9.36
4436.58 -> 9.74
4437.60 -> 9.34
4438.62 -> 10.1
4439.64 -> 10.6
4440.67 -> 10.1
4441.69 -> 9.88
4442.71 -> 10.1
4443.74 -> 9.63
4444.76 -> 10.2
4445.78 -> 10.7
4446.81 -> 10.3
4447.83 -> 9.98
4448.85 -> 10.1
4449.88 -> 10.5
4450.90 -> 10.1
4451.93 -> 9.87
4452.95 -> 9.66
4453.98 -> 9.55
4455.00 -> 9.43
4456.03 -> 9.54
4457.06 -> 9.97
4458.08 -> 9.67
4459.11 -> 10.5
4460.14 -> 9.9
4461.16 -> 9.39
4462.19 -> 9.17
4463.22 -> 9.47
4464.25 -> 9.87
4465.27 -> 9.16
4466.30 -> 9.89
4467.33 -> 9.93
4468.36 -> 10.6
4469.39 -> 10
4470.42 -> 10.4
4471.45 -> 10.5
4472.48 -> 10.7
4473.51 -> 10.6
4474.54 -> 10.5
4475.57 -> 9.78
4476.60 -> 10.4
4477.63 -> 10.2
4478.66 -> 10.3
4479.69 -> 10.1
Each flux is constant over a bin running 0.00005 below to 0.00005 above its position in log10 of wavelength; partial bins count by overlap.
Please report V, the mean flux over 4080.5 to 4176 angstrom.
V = 8.47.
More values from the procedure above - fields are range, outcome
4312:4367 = 8.49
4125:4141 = 9.05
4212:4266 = 9.41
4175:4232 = 9.05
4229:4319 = 9.06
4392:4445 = 9.75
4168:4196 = 8.95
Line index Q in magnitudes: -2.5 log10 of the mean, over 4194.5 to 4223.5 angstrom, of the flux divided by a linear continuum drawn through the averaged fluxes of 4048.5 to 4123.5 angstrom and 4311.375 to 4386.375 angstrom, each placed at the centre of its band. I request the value -0.09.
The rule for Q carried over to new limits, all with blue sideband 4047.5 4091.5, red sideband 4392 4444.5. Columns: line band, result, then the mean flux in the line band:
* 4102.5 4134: 0.109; 8.09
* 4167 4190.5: 0.021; 8.93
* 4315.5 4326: 0.062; 8.96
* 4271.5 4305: 0.090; 8.64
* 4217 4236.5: 0.022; 9.05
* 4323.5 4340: 0.184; 8.03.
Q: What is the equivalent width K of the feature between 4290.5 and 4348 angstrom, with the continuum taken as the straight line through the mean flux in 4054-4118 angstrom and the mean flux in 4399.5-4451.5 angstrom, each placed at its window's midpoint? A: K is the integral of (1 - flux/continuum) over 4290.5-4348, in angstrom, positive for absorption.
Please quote 7.0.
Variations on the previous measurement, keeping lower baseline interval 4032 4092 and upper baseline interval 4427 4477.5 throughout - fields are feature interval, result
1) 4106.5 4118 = 1.5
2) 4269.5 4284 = 0.7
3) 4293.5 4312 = 2.7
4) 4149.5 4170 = 0.0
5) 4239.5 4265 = -0.6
